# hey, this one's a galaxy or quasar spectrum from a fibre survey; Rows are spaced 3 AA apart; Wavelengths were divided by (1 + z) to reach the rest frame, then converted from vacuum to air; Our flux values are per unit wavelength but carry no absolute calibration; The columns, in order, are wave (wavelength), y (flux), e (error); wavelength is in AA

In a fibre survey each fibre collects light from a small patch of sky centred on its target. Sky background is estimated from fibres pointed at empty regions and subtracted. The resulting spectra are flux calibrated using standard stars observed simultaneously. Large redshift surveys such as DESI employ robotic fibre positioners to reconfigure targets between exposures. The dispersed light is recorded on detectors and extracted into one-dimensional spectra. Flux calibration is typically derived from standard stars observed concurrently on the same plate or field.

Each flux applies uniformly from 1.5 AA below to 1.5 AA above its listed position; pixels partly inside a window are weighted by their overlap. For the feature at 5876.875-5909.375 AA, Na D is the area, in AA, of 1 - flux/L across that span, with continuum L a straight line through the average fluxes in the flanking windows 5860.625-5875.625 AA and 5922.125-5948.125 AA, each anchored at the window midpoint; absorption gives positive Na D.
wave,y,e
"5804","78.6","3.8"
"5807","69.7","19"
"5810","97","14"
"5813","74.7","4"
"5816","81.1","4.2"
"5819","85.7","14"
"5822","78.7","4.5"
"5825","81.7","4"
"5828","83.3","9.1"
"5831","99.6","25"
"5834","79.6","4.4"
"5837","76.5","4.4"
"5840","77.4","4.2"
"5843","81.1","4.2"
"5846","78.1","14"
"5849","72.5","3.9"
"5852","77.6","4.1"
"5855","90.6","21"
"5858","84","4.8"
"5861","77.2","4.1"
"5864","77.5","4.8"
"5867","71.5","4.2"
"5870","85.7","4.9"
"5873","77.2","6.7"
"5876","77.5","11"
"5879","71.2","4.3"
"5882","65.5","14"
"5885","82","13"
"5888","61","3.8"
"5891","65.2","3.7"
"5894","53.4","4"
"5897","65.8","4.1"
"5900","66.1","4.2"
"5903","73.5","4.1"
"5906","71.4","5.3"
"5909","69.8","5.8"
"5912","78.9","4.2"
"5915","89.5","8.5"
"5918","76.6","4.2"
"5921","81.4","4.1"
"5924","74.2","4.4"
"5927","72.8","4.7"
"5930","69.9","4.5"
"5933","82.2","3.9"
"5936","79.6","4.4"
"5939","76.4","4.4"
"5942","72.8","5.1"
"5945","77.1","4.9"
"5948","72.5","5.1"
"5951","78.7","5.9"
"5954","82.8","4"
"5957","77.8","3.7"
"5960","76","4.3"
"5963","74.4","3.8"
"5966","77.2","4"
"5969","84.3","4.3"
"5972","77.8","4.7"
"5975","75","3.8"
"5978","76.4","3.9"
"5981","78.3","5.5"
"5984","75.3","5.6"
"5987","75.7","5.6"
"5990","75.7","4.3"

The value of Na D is 3.9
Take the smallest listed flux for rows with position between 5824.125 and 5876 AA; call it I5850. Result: 71.5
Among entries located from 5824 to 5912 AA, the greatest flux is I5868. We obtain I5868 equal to 99.6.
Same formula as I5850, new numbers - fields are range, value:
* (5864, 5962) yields 53.4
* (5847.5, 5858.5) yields 72.5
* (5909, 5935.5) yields 69.8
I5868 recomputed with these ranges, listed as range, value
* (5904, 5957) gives 89.5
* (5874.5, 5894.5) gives 82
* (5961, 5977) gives 84.3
